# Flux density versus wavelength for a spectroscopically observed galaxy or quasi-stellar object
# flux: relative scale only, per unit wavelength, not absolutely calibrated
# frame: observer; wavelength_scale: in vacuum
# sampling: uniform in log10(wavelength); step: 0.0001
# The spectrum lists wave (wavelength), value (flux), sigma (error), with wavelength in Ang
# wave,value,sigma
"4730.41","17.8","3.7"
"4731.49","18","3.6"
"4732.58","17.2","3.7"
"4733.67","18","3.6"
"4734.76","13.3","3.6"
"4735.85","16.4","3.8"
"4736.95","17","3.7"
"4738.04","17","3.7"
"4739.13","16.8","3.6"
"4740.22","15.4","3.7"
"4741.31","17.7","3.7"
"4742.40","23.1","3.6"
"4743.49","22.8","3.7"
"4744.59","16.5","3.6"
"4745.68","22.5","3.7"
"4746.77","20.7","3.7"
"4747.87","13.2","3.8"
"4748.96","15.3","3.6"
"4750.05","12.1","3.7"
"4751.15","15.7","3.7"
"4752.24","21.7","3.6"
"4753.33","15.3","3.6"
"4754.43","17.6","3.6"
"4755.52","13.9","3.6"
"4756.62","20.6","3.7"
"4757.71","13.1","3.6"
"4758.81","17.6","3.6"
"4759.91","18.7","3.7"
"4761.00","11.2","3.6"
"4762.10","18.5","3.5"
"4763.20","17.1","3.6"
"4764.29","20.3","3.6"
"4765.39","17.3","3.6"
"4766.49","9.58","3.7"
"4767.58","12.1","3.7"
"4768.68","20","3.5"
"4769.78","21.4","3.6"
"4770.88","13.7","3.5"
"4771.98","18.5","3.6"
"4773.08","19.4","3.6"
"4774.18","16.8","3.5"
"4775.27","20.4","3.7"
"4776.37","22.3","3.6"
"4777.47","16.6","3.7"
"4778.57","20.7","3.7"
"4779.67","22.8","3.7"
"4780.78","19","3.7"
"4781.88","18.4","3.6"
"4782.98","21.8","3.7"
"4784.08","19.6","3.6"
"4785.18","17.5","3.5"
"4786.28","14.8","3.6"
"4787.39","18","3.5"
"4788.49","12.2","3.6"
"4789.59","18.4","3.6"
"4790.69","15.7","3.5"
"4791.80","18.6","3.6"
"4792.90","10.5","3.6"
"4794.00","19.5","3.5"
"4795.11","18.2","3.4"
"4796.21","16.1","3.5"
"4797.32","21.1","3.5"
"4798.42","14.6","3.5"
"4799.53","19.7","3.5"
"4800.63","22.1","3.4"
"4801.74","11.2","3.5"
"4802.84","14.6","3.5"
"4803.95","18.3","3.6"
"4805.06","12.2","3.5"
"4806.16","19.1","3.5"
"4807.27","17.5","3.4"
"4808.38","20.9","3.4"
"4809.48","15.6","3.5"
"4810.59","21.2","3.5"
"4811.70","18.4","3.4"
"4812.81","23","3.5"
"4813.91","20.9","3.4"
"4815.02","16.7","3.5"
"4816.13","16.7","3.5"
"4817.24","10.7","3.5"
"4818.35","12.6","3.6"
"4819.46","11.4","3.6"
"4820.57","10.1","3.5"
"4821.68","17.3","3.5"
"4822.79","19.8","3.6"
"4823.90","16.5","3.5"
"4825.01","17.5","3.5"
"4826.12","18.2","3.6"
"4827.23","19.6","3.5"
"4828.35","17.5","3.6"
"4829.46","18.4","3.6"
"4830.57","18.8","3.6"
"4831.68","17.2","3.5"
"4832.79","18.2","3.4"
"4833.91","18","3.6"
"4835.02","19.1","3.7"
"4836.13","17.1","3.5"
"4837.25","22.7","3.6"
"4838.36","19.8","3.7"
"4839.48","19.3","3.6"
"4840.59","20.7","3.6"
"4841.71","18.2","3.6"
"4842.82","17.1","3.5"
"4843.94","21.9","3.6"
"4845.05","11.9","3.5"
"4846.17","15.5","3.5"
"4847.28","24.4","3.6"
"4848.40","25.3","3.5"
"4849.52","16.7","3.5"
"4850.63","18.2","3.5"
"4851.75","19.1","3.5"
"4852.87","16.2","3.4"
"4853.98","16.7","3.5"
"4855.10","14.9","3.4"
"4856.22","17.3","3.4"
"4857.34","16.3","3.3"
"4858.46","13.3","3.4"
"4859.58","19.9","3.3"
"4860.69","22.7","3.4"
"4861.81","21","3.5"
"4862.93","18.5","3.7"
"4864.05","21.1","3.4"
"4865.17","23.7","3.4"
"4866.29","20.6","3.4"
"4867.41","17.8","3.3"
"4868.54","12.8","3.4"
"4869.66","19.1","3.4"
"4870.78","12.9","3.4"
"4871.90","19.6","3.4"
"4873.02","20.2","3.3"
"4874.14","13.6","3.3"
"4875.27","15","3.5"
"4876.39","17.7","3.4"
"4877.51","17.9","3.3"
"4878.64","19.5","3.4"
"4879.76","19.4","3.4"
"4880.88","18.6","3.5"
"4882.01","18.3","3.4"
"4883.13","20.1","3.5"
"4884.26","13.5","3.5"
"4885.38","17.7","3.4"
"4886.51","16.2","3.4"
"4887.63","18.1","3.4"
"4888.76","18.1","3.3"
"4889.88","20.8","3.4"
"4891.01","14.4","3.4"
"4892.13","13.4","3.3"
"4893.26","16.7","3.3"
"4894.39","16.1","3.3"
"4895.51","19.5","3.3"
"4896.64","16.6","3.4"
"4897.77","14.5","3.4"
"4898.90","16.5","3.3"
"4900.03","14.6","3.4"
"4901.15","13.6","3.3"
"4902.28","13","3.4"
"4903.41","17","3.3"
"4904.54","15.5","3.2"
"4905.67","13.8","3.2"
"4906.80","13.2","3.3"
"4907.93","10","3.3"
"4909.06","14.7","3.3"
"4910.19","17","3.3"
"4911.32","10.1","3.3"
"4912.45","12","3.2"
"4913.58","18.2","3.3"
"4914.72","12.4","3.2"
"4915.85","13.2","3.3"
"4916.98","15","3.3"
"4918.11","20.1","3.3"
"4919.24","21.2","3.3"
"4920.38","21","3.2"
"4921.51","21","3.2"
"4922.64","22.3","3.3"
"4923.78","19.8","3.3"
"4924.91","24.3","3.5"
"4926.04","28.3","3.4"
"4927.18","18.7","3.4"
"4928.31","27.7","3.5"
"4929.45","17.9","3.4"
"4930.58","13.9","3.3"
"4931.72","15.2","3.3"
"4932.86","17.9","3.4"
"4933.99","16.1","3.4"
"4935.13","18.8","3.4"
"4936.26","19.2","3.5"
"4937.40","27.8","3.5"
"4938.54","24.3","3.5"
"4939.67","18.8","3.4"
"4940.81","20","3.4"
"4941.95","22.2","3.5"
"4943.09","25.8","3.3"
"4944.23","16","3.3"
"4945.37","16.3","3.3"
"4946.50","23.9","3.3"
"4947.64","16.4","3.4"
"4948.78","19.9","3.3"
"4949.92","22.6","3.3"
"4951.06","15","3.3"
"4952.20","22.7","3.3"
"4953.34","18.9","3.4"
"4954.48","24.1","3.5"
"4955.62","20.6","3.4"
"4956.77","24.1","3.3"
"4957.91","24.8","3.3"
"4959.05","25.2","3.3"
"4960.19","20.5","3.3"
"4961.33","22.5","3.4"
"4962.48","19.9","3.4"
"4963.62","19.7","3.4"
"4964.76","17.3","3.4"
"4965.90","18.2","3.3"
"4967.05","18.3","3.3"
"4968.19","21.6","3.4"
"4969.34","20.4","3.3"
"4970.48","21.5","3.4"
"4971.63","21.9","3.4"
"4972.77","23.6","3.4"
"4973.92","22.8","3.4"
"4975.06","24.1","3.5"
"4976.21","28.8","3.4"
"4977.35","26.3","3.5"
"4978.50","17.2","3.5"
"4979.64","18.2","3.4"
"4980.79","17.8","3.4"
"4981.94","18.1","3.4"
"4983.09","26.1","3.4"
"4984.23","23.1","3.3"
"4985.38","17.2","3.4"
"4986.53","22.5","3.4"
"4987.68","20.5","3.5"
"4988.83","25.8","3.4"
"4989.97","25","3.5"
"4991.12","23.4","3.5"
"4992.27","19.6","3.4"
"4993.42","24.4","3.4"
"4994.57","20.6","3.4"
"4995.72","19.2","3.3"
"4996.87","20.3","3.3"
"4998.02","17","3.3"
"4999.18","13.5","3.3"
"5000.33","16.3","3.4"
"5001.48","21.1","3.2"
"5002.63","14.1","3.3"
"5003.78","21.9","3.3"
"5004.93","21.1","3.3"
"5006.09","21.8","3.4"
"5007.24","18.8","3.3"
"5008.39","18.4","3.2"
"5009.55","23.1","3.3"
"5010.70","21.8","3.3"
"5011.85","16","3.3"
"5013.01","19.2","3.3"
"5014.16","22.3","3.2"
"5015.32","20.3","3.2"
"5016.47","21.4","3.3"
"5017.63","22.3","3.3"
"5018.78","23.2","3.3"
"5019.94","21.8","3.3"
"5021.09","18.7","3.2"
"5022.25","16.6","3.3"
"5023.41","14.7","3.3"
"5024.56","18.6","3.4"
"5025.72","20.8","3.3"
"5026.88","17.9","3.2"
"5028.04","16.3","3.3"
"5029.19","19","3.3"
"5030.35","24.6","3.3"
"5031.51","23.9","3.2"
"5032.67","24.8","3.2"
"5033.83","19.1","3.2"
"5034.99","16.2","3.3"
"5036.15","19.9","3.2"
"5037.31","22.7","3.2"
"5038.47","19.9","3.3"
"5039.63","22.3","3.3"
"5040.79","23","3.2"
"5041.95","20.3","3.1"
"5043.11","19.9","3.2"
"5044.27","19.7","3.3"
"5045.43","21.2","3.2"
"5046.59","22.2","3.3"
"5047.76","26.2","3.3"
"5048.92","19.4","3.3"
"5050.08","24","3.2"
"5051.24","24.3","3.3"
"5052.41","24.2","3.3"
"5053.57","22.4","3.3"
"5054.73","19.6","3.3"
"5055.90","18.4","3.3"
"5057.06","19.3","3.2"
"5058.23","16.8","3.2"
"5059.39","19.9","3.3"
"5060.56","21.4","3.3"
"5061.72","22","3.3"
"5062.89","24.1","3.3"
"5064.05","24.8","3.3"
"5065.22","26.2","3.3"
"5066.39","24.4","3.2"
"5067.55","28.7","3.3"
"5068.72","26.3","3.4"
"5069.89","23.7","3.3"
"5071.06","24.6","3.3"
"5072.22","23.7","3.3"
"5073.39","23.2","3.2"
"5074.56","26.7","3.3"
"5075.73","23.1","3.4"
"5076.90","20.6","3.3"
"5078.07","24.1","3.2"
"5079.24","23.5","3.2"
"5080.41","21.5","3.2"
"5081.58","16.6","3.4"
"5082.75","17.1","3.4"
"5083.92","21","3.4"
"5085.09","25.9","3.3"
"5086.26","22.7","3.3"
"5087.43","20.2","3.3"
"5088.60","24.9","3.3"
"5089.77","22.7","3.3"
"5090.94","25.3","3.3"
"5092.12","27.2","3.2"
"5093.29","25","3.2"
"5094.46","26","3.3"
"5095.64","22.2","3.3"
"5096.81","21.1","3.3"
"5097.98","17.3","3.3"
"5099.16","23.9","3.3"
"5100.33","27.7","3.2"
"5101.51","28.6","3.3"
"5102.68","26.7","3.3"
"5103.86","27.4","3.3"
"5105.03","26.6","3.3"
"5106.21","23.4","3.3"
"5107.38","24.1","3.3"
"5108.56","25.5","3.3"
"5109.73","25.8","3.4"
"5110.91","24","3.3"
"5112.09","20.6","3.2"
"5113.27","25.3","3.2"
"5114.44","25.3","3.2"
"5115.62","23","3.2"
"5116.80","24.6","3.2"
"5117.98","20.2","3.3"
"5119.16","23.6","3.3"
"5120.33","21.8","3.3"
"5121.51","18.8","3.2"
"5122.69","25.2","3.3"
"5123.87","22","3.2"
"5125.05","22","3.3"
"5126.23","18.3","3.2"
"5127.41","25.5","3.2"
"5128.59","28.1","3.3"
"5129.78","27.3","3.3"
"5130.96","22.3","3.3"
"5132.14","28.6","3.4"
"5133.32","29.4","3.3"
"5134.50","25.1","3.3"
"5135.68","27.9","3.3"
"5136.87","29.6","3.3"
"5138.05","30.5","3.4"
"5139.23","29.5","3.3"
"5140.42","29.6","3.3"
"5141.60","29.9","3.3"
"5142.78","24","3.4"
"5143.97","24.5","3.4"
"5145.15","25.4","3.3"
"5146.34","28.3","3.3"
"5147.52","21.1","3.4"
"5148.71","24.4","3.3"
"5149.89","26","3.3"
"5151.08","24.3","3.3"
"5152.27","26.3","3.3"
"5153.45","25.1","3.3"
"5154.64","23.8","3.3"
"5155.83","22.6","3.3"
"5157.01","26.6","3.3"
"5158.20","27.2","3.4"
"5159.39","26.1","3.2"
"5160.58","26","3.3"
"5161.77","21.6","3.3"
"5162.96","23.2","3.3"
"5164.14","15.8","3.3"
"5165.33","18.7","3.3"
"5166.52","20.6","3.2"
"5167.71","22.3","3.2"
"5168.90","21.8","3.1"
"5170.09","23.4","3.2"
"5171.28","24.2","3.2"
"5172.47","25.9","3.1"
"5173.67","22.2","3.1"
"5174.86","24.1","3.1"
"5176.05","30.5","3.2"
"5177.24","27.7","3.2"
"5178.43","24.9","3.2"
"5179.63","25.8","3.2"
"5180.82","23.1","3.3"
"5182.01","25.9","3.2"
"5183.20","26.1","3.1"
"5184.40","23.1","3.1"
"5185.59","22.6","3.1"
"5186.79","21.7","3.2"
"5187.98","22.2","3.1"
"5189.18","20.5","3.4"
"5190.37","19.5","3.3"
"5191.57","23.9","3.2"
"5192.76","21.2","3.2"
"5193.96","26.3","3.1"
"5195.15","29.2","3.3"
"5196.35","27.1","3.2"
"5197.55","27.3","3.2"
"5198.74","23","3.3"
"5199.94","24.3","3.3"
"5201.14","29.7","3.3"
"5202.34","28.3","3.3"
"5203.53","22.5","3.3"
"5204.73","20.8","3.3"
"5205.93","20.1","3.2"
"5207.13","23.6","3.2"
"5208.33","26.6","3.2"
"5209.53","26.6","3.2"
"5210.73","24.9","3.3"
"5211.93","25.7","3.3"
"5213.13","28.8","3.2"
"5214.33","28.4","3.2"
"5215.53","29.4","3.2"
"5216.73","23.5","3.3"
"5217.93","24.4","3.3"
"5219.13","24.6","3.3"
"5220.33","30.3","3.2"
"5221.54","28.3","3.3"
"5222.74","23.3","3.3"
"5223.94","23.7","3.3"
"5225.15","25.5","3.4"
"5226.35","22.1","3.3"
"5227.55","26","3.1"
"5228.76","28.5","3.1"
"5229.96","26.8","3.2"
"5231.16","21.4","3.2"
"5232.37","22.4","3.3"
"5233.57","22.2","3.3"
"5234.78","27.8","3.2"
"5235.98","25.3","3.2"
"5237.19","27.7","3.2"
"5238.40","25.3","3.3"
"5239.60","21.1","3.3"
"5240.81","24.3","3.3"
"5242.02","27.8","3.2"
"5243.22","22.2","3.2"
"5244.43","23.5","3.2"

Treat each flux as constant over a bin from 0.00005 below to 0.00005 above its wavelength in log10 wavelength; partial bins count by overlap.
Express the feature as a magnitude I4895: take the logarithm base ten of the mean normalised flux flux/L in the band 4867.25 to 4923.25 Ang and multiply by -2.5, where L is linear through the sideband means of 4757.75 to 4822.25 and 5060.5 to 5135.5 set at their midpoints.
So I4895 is 0.18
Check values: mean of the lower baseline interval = 17.2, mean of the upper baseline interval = 23.9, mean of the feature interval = 16.5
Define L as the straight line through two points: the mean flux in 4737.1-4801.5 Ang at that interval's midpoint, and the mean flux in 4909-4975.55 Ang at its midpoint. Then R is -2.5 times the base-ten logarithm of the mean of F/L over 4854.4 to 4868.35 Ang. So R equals 0.01 mag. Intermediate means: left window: 17.6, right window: 20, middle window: 18.7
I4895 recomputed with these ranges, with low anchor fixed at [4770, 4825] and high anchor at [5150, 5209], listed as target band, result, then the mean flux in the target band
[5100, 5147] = -0.10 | 25.4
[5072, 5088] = 0.01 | 22.1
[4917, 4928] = -0.11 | 21.7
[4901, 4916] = 0.36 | 13.9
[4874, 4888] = 0.08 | 17.5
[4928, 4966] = -0.02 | 20.4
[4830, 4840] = -0.05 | 18.9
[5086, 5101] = -0.05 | 23.6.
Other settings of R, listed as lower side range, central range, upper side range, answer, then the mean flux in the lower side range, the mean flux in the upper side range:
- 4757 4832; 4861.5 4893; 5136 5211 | 0.065 mag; 17.3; 24.7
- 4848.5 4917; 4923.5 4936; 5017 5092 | -0.103 mag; 16.7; 21.8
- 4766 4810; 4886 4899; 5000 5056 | 0.127 mag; 17.5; 20.6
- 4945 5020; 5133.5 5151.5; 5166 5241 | -0.132 mag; 20.9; 24.8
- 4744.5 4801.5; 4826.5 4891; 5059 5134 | 0.049 mag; 17.5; 23.8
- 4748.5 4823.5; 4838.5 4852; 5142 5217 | -0.047 mag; 17.1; 24.5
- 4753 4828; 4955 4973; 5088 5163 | 0.000 mag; 17.2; 24.9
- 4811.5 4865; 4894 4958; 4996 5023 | 0.021 mag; 18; 19.6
